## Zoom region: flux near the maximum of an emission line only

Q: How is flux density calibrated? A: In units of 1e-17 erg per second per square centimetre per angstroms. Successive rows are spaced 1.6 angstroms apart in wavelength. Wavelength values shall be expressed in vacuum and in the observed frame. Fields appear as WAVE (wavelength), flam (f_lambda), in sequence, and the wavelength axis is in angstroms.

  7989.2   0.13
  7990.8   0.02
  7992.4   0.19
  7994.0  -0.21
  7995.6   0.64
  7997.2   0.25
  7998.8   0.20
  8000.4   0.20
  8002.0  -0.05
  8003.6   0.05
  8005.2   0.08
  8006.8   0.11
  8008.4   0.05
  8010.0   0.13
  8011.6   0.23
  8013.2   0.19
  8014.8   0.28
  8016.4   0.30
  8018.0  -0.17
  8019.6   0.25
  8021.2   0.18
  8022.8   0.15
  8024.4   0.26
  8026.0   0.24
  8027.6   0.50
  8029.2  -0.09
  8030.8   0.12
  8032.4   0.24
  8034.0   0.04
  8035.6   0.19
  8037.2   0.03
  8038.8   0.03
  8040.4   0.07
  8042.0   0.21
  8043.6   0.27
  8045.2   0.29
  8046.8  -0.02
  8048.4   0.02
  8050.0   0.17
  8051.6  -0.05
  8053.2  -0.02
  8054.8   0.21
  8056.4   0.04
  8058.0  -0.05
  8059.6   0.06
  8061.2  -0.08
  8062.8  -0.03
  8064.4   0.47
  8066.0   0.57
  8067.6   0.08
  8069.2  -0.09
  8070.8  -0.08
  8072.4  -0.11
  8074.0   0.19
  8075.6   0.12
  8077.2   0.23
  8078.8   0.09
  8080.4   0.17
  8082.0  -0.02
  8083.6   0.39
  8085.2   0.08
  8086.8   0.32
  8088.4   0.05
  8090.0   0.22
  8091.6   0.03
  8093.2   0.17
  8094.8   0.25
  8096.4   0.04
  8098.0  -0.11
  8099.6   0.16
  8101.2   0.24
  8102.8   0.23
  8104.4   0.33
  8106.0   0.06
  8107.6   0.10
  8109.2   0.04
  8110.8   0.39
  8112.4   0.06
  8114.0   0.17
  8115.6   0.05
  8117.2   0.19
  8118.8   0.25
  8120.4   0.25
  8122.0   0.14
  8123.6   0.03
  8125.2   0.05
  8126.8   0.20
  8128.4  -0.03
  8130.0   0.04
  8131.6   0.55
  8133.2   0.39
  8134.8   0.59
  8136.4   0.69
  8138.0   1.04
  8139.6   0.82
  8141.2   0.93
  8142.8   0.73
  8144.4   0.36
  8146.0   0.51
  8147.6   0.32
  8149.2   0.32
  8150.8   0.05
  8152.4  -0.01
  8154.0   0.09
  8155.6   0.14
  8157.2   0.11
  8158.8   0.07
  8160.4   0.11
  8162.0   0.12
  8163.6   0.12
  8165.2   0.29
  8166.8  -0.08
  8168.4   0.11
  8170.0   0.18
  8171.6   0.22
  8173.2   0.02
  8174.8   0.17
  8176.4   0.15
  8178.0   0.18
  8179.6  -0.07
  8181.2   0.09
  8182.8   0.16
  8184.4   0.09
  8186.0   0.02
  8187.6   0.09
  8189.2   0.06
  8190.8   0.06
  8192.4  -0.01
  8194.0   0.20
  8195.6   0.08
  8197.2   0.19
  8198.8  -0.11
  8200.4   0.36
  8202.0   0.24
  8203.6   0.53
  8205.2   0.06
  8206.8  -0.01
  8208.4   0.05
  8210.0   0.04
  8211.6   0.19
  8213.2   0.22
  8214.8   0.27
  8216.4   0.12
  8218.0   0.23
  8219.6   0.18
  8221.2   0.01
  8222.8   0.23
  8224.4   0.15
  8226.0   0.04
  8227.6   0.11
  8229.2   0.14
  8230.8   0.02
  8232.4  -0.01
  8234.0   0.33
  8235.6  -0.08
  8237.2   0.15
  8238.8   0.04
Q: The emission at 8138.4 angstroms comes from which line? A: [O II]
